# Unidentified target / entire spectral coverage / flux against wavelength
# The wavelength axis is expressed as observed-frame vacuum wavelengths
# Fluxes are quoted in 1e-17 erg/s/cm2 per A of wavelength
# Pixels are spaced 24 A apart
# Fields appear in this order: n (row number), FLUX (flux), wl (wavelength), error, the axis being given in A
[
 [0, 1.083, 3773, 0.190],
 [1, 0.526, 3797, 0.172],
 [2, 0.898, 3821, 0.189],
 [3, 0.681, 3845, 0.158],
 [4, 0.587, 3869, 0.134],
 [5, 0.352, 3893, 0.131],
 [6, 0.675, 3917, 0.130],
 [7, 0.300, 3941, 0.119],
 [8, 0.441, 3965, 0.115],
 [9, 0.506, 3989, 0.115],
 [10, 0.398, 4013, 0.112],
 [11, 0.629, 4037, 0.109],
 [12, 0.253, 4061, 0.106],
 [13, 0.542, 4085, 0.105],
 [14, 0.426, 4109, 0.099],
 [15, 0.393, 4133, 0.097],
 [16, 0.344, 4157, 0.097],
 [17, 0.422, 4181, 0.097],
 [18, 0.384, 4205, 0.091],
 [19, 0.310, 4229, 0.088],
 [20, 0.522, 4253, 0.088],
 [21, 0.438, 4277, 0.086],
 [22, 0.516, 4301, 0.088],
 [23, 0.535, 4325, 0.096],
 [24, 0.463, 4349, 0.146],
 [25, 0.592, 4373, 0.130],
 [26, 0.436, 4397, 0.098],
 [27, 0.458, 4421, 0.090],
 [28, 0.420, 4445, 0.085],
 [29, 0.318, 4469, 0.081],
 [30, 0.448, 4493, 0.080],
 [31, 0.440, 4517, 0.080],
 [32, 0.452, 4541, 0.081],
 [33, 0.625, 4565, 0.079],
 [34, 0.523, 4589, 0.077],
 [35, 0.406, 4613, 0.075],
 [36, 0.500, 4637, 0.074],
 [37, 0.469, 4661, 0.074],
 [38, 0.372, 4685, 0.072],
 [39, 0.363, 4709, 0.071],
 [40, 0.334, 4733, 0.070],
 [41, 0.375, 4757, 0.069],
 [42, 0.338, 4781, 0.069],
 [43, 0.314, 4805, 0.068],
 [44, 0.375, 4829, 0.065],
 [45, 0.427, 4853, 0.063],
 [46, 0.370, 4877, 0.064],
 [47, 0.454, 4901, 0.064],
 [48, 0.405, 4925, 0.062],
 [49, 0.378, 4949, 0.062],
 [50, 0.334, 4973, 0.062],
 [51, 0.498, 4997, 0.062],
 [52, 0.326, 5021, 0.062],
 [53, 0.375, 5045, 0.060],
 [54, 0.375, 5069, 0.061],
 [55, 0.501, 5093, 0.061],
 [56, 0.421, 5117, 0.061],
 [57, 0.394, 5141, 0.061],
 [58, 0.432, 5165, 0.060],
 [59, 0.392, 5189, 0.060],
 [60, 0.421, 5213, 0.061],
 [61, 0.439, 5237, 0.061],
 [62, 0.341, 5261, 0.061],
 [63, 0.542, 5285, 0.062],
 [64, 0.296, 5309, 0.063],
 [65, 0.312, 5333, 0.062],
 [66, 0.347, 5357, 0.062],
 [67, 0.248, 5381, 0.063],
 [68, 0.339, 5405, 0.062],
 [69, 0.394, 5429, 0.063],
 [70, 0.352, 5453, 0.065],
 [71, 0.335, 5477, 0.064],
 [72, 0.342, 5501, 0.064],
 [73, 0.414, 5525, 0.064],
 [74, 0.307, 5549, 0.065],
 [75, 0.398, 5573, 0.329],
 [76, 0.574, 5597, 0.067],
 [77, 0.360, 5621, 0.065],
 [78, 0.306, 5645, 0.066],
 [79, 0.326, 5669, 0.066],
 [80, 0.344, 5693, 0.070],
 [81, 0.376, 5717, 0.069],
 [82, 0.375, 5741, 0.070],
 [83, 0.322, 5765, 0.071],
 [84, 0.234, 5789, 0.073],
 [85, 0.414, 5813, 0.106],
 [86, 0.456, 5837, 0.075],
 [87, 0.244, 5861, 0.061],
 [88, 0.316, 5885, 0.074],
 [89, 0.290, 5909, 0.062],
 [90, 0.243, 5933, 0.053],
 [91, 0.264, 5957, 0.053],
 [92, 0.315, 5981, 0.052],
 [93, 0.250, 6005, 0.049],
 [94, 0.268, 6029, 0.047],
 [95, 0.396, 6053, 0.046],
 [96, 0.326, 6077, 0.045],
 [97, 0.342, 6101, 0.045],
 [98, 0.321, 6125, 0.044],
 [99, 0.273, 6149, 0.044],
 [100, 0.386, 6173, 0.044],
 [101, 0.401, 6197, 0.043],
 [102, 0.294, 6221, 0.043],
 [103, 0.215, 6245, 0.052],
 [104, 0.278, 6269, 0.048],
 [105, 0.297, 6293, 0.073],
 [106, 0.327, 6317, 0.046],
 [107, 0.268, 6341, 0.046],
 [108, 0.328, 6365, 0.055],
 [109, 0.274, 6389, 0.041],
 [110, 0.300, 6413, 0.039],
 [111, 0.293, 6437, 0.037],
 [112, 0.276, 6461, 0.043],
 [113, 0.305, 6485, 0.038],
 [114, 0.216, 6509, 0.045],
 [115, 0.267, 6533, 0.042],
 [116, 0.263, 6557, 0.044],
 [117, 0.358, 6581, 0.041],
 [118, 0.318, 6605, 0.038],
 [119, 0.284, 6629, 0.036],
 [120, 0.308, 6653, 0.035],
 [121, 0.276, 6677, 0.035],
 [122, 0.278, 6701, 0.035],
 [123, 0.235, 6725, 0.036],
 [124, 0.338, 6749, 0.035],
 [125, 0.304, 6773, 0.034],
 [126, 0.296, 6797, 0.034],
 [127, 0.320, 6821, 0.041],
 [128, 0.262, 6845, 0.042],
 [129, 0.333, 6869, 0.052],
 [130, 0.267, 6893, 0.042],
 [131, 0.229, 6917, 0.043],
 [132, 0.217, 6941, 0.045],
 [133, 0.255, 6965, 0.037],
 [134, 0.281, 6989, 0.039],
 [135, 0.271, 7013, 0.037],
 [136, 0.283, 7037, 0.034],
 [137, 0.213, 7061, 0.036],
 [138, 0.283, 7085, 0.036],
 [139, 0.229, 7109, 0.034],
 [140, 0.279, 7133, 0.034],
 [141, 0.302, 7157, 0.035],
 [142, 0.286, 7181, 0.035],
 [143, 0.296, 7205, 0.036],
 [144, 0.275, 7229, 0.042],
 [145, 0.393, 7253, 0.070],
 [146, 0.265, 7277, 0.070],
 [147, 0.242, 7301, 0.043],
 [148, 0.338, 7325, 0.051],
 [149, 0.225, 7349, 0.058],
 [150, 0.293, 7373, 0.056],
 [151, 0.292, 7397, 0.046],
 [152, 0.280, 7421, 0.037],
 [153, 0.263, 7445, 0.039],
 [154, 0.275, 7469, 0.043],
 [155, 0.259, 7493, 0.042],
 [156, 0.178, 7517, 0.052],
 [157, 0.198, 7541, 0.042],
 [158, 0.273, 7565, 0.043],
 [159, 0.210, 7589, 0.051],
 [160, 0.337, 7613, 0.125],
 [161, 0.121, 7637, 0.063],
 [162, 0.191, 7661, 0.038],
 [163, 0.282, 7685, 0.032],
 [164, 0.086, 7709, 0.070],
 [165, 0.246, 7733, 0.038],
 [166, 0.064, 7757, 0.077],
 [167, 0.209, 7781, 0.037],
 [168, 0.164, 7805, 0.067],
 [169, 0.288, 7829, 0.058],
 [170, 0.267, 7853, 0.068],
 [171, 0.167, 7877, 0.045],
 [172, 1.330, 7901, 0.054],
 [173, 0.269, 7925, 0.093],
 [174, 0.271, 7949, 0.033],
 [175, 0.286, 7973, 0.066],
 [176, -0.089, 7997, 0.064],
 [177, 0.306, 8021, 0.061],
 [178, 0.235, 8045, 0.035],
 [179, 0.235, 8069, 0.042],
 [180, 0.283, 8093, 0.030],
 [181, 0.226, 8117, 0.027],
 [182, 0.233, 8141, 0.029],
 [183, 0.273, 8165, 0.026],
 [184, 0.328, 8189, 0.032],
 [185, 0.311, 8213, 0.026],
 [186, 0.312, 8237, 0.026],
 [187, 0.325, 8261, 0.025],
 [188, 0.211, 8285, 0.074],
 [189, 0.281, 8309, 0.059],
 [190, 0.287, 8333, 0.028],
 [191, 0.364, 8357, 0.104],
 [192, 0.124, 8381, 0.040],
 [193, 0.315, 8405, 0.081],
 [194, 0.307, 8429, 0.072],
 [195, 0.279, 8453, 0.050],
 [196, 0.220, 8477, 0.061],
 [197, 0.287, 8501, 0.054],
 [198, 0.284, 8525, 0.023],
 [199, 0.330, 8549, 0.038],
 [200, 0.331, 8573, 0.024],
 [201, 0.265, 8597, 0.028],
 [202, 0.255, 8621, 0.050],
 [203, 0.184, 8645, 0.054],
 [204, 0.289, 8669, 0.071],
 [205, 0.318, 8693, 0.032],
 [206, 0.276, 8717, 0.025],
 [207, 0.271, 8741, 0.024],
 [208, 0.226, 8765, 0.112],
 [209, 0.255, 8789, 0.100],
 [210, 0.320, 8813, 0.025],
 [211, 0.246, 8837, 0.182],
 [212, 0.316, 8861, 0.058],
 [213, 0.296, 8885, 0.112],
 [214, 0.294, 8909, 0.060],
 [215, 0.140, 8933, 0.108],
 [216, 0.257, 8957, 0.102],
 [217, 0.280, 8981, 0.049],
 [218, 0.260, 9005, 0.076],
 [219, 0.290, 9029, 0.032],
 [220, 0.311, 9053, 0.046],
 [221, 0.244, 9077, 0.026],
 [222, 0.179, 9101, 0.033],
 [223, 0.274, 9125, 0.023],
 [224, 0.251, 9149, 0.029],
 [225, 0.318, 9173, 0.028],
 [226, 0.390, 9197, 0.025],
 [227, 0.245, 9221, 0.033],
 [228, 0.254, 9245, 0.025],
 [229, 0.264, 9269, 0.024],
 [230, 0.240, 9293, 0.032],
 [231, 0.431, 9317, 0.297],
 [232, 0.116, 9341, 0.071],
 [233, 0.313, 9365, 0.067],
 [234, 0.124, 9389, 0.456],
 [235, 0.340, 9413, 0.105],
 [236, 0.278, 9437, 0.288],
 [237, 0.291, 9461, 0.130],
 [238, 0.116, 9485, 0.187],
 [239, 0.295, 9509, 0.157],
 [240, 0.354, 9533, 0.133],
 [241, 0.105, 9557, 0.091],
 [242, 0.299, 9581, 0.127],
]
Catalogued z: 1.12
